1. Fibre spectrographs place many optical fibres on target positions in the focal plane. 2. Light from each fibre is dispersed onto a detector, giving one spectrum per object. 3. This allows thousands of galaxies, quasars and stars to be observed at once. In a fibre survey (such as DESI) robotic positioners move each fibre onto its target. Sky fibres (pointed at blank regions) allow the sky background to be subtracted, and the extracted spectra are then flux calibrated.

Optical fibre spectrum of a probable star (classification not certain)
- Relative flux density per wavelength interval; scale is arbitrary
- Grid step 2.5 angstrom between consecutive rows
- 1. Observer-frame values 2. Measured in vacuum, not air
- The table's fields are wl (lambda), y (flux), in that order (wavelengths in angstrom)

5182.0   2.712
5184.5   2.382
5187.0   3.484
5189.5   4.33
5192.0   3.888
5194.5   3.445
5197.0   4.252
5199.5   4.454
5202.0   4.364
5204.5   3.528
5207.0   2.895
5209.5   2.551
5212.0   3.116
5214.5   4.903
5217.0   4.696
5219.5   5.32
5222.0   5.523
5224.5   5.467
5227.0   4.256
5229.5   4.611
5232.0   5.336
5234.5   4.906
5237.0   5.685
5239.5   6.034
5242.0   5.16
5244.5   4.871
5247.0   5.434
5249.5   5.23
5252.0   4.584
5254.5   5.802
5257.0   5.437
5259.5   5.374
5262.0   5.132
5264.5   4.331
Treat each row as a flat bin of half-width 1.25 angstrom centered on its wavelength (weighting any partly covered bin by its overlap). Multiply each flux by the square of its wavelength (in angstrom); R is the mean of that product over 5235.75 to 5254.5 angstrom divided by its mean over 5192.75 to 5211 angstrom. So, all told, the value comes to 1.49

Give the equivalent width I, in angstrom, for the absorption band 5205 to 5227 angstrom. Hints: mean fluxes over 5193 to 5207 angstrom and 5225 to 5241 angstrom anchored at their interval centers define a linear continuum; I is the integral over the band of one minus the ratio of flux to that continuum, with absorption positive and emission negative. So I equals 1.3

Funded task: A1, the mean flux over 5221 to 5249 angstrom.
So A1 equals 5.21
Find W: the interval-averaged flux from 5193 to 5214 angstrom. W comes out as 3.63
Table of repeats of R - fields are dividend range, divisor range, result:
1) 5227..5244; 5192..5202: 1.30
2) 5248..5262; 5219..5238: 1.04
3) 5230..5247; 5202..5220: 1.40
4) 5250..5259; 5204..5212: 1.82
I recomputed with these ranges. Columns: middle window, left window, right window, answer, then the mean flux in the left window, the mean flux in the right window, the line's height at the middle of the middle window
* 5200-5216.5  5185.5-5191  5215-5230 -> 3.1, 3.84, 4.99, 4.51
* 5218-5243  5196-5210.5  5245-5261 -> -3.7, 3.68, 5.29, 4.56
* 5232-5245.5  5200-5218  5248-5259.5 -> -1.7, 3.74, 5.28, 4.76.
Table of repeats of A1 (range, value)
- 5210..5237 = 4.79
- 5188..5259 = 4.65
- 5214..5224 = 5.15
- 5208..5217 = 3.67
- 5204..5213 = 2.98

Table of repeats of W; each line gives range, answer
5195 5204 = 4.21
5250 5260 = 5.29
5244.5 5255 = 5.18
